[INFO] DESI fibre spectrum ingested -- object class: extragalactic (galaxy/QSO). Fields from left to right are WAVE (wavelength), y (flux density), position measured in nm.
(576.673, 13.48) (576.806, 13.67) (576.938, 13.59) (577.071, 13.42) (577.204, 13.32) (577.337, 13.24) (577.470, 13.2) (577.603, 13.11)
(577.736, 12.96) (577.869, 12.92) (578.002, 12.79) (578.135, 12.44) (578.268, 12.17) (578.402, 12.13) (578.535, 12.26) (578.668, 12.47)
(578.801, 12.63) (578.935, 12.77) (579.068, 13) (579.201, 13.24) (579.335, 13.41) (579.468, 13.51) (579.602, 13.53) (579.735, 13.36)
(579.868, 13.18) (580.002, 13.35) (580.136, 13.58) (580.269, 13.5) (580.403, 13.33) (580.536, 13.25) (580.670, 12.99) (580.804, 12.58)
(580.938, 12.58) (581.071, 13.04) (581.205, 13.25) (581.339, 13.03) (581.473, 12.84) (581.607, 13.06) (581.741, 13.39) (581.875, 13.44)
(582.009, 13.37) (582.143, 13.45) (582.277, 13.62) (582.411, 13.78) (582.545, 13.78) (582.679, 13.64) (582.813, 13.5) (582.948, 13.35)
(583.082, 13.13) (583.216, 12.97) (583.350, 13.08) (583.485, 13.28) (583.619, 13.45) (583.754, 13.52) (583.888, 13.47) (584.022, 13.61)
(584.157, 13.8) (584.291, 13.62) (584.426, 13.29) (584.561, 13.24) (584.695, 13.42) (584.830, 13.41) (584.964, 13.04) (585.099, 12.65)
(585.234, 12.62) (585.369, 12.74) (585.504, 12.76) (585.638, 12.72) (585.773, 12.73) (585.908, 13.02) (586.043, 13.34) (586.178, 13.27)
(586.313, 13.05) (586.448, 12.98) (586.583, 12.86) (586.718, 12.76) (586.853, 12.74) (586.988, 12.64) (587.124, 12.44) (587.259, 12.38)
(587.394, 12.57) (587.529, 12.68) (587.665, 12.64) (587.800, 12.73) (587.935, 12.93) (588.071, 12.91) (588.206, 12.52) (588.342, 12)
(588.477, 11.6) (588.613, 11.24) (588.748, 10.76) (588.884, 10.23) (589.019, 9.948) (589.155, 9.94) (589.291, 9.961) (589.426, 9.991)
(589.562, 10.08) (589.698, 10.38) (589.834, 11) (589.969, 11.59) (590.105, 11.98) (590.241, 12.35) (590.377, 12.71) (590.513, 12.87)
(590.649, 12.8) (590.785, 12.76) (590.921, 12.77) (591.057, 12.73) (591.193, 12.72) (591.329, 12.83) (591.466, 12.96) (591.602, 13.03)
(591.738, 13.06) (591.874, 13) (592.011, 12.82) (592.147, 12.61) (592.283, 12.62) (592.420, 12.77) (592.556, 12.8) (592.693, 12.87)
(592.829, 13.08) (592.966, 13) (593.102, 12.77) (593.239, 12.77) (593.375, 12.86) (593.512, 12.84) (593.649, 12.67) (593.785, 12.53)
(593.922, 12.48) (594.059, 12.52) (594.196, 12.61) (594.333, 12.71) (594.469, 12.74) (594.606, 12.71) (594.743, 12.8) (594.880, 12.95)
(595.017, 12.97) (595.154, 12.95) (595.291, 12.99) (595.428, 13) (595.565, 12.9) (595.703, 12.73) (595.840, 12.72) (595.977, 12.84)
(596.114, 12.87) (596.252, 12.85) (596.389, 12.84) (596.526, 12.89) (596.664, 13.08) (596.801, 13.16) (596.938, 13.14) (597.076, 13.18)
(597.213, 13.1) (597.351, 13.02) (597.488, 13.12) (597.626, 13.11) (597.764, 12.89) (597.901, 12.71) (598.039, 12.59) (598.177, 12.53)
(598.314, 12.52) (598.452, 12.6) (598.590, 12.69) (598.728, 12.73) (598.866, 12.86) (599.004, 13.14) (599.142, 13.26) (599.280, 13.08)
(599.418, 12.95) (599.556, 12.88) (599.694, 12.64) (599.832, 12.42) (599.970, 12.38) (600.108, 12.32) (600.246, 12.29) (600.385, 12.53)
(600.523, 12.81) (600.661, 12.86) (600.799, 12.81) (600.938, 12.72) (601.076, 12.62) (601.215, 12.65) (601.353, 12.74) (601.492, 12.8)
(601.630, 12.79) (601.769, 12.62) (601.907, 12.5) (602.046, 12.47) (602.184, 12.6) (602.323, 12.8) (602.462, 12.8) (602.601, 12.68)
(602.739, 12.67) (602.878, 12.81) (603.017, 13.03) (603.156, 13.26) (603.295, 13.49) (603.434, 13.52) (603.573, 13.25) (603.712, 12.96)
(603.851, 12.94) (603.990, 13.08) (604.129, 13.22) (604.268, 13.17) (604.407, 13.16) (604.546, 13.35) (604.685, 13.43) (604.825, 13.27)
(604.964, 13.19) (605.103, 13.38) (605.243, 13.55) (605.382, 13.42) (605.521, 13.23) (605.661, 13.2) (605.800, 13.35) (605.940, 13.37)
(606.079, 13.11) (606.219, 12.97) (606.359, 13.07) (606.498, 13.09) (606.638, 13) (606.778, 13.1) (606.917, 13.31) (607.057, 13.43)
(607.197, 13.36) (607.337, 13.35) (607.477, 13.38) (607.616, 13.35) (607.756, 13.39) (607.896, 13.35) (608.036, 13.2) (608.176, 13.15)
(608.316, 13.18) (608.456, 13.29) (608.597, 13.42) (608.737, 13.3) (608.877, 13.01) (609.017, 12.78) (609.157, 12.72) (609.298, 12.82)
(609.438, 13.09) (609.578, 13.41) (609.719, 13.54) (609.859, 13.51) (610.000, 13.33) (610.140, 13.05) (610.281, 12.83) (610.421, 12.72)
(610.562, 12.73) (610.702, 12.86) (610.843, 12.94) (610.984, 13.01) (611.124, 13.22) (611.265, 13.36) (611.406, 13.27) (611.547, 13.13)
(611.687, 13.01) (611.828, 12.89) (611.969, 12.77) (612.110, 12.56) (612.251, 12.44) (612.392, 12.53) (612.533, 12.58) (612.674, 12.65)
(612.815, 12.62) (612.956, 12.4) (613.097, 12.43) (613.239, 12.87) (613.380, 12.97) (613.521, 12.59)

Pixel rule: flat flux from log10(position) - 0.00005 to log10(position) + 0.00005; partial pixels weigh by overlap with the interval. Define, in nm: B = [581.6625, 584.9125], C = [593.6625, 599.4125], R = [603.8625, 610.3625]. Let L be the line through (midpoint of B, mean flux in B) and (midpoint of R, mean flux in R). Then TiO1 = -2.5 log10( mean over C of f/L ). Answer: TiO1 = 0.04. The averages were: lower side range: 13.4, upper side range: 13.2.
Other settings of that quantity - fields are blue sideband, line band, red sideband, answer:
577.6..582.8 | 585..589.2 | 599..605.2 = 0.059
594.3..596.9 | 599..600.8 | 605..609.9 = 0.024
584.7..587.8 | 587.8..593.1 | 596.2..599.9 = 0.067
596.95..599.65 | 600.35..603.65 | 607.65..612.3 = 0.010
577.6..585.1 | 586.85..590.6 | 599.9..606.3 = 0.123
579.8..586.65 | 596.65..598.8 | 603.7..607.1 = 0.028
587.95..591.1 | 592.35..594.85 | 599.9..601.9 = -0.072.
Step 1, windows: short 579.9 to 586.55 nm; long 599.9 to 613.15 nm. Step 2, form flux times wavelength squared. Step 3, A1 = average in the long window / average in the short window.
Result 1.06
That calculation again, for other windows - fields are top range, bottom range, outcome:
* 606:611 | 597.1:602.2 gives 1.06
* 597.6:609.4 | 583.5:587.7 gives 1.06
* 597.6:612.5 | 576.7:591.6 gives 1.09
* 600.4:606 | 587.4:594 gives 1.11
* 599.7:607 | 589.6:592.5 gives 1.08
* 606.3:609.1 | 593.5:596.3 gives 1.08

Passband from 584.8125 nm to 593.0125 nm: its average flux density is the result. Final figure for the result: 12.3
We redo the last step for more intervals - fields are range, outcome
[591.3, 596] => 12.8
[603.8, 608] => 13.3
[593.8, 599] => 12.8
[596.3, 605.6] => 12.9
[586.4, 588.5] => 12.6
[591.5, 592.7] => 12.8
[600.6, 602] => 12.7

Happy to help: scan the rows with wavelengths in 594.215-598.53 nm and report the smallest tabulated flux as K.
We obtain 12.52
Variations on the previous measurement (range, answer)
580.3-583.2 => 12.58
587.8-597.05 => 9.94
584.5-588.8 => 10.76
